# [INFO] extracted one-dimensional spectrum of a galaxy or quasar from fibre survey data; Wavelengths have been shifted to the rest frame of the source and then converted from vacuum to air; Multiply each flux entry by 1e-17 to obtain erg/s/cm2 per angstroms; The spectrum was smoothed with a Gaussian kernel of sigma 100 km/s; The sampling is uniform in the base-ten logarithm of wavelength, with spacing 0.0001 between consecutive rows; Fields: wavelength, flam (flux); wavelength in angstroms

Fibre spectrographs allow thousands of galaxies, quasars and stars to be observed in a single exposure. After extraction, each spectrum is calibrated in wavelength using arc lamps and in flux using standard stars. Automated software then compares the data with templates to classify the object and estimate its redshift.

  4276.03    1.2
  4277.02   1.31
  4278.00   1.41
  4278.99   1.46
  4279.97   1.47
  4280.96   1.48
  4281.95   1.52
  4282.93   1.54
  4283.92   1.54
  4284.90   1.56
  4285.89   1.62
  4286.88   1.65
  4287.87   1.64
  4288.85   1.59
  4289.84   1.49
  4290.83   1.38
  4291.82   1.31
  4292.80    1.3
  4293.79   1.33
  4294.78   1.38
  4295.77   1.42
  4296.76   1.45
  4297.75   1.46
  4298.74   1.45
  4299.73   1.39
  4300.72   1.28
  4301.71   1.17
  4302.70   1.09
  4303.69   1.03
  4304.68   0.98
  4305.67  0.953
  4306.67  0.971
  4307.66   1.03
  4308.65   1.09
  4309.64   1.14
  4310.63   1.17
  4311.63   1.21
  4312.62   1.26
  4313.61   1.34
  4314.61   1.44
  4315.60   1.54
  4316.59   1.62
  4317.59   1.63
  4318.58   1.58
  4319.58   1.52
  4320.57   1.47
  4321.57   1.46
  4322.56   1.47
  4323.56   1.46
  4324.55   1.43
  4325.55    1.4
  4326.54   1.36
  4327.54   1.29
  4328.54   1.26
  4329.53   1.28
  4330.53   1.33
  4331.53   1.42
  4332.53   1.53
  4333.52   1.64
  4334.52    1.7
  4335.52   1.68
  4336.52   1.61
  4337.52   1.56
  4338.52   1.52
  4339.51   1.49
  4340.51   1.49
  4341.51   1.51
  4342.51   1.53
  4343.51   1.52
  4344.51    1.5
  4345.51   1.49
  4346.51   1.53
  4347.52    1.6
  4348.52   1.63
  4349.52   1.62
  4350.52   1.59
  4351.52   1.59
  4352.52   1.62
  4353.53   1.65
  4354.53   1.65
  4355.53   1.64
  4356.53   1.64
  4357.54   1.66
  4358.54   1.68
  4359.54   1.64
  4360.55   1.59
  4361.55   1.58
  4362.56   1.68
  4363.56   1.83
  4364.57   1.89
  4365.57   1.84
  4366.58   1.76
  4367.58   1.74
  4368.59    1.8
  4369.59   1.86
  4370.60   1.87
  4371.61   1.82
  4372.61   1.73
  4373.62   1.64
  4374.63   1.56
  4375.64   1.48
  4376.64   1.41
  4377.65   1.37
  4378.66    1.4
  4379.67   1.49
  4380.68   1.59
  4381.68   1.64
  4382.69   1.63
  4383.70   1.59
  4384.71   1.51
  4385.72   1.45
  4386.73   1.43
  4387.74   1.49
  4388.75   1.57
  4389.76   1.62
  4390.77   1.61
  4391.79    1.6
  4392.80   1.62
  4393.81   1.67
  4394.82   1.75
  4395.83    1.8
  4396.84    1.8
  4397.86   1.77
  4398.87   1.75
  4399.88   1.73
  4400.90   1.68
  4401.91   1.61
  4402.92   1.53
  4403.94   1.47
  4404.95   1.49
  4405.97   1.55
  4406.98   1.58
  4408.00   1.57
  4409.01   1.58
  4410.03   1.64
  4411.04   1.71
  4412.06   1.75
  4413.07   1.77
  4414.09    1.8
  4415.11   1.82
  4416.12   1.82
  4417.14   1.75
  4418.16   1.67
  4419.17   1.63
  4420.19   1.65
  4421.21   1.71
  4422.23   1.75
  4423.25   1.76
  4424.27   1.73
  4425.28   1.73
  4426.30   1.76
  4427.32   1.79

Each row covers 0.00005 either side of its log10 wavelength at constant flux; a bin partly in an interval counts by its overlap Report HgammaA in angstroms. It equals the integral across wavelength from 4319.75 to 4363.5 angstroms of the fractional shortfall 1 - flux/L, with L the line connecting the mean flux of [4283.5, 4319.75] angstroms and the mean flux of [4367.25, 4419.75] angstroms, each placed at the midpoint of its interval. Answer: -1.8 angstroms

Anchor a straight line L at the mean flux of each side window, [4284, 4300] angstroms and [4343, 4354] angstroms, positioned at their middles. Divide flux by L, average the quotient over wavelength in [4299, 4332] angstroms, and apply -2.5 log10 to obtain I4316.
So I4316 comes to 0.16 mag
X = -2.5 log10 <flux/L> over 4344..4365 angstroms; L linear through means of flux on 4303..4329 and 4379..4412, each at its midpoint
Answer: -0.124 mag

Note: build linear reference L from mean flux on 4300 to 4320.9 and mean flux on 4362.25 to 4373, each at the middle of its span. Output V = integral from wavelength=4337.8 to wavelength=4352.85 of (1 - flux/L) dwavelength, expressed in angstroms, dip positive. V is 0.4 angstroms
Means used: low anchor 1.26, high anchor 1.81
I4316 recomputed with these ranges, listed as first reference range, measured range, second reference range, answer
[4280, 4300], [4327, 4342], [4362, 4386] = 0.06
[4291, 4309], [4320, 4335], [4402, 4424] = -0.08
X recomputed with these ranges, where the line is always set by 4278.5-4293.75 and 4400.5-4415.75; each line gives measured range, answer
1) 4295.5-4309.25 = 0.26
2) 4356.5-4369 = -0.09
